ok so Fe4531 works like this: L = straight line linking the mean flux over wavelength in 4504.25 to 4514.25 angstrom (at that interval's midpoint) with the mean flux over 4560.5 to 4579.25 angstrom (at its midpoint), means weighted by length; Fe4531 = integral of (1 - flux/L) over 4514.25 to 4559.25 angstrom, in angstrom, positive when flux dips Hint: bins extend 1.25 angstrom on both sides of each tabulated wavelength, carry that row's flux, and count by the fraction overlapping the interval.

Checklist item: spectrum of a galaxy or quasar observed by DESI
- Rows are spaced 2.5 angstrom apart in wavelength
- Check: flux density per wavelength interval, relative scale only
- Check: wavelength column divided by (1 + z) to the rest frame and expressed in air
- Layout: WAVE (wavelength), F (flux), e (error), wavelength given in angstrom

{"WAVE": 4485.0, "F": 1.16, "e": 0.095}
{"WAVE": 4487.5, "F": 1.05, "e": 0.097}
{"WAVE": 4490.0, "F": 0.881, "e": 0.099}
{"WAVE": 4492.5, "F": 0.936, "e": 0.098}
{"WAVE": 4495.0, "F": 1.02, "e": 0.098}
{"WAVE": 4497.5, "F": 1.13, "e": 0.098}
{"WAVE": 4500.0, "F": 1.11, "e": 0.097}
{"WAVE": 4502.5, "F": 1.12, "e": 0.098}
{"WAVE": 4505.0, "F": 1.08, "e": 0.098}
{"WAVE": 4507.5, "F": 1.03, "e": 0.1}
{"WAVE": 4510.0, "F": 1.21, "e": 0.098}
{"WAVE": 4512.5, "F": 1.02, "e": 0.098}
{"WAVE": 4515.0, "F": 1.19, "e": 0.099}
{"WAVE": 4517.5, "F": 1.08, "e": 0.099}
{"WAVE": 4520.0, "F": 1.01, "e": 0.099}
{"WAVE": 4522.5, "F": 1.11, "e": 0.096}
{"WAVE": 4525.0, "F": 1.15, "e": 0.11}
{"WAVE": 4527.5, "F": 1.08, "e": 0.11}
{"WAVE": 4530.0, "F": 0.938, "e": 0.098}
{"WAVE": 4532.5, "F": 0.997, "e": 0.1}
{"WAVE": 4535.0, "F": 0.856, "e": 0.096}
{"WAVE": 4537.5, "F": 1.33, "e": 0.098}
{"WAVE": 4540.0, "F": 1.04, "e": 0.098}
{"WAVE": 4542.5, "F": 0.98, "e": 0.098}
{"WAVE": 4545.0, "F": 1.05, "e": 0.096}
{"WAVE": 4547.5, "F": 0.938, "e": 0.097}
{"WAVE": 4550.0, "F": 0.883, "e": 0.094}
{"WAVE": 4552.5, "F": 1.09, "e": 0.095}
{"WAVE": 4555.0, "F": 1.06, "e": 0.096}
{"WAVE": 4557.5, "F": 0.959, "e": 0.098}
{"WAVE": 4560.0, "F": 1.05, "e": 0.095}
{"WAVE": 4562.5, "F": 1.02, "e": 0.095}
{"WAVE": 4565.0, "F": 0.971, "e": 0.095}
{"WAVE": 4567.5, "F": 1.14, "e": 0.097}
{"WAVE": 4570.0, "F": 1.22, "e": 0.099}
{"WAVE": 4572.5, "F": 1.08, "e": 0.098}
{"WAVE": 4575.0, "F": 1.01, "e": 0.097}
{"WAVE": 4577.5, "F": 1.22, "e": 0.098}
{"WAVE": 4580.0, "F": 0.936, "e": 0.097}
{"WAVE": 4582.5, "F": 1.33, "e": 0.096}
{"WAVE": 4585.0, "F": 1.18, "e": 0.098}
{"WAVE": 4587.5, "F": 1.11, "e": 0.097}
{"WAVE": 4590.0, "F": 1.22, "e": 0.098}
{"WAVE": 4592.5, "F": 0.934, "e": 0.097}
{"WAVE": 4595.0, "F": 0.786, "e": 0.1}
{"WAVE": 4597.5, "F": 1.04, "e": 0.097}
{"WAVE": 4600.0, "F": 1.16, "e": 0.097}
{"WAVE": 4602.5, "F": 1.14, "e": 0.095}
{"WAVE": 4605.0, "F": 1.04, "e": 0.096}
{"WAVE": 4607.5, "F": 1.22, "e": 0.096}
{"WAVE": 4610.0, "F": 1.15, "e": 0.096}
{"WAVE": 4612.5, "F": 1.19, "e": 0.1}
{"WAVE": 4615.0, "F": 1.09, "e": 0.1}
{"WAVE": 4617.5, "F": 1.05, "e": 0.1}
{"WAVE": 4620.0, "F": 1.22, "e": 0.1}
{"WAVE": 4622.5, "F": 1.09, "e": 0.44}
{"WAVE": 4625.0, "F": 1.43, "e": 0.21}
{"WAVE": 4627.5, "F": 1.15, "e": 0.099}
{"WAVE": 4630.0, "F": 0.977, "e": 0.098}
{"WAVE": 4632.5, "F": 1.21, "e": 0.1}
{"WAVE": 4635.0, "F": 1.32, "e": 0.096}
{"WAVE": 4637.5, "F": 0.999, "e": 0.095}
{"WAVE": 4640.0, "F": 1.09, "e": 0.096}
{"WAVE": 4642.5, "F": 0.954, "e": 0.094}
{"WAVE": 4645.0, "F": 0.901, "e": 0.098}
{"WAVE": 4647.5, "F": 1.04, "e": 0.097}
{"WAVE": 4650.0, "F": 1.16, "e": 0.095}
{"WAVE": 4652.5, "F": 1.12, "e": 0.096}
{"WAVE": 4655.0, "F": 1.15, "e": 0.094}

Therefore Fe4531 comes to 2.1 angstrom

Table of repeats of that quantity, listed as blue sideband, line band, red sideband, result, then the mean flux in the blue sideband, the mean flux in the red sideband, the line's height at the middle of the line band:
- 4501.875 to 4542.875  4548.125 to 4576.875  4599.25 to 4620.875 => 1.5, 1.07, 1.14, 1.1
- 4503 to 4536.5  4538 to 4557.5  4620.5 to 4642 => 1.2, 1.06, 1.15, 1.08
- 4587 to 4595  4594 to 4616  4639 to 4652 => -1.2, 1.04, 1.03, 1.04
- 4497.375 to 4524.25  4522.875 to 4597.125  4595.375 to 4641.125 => 4.1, 1.1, 1.14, 1.12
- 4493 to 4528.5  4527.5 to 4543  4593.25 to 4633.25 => 1.0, 1.09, 1.12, 1.1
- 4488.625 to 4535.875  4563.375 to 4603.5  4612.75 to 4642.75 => 0.5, 1.05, 1.14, 1.11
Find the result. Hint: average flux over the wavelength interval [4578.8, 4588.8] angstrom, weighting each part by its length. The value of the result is 1.14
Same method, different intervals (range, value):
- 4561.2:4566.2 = 0.996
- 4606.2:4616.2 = 1.16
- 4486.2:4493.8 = 0.957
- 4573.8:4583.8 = 1.12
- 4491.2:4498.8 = 1.03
